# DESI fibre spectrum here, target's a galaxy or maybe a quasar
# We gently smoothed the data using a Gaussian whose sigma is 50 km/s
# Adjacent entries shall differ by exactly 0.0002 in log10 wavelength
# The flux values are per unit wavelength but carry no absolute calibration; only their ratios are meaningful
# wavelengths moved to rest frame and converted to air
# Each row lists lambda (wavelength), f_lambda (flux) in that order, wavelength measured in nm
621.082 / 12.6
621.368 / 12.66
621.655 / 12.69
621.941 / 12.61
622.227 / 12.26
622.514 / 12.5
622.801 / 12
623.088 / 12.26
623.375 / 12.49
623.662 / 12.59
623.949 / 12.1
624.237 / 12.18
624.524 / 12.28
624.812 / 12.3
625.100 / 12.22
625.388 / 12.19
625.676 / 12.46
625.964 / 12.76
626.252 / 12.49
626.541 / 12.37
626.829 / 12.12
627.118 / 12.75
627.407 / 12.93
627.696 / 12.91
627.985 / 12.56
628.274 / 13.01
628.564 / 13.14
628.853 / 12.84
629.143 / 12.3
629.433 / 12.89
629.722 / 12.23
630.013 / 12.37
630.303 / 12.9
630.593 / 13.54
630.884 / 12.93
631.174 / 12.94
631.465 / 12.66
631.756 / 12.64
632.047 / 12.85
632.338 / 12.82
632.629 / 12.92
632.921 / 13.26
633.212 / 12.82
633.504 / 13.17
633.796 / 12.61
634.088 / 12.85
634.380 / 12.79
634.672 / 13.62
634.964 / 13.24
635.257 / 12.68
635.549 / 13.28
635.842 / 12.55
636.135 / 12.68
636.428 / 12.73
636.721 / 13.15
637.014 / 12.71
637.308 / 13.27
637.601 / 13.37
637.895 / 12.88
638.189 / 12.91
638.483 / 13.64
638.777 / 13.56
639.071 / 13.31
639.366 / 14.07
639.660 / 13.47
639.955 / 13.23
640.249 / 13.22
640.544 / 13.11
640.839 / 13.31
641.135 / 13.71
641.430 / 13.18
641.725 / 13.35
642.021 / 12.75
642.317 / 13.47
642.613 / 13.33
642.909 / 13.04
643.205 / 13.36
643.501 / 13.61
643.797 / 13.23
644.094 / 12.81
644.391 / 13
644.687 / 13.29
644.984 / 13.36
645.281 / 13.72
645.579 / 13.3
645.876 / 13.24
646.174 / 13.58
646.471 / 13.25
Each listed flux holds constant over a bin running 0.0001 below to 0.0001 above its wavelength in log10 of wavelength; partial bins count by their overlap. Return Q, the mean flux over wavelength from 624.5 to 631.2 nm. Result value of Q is 12.6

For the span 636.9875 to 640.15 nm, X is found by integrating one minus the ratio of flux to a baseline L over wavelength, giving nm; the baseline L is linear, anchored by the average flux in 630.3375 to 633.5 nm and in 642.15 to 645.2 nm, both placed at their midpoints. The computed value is -0.05 nm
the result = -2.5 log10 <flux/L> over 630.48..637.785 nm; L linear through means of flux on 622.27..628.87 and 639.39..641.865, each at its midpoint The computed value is 0.002 mag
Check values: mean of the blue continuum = 12.5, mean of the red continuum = 13.4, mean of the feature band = 13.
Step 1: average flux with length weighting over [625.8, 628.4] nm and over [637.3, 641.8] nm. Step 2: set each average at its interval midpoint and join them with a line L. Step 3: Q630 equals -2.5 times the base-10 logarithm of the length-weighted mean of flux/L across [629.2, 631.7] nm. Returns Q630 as 0.01 mag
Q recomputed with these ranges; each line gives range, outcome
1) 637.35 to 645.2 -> 13.3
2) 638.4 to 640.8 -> 13.4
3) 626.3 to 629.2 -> 12.7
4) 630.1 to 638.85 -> 13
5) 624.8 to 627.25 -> 12.4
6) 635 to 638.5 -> 13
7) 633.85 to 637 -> 12.9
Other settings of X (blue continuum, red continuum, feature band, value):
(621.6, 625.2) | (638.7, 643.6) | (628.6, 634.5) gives -0.01 nm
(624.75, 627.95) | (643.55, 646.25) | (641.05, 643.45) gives -0.02 nm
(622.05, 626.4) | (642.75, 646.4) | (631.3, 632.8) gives -0.01 nm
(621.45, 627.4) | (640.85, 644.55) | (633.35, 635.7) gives -0.03 nm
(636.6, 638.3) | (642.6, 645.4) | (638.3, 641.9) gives -0.08 nm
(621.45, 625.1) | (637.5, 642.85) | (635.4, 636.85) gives 0.02 nm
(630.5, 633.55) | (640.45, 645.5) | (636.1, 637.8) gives 0.01 nm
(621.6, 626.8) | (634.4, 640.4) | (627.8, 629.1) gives -0.02 nm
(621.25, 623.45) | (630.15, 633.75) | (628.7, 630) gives 0.03 nm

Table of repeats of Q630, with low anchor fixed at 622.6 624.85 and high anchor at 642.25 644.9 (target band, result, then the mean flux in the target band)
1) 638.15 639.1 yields -0.034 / 13.4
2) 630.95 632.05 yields -0.010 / 12.8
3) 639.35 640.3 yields -0.033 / 13.5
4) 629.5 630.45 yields 0.003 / 12.5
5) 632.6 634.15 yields -0.017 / 12.9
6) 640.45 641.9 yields -0.017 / 13.3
